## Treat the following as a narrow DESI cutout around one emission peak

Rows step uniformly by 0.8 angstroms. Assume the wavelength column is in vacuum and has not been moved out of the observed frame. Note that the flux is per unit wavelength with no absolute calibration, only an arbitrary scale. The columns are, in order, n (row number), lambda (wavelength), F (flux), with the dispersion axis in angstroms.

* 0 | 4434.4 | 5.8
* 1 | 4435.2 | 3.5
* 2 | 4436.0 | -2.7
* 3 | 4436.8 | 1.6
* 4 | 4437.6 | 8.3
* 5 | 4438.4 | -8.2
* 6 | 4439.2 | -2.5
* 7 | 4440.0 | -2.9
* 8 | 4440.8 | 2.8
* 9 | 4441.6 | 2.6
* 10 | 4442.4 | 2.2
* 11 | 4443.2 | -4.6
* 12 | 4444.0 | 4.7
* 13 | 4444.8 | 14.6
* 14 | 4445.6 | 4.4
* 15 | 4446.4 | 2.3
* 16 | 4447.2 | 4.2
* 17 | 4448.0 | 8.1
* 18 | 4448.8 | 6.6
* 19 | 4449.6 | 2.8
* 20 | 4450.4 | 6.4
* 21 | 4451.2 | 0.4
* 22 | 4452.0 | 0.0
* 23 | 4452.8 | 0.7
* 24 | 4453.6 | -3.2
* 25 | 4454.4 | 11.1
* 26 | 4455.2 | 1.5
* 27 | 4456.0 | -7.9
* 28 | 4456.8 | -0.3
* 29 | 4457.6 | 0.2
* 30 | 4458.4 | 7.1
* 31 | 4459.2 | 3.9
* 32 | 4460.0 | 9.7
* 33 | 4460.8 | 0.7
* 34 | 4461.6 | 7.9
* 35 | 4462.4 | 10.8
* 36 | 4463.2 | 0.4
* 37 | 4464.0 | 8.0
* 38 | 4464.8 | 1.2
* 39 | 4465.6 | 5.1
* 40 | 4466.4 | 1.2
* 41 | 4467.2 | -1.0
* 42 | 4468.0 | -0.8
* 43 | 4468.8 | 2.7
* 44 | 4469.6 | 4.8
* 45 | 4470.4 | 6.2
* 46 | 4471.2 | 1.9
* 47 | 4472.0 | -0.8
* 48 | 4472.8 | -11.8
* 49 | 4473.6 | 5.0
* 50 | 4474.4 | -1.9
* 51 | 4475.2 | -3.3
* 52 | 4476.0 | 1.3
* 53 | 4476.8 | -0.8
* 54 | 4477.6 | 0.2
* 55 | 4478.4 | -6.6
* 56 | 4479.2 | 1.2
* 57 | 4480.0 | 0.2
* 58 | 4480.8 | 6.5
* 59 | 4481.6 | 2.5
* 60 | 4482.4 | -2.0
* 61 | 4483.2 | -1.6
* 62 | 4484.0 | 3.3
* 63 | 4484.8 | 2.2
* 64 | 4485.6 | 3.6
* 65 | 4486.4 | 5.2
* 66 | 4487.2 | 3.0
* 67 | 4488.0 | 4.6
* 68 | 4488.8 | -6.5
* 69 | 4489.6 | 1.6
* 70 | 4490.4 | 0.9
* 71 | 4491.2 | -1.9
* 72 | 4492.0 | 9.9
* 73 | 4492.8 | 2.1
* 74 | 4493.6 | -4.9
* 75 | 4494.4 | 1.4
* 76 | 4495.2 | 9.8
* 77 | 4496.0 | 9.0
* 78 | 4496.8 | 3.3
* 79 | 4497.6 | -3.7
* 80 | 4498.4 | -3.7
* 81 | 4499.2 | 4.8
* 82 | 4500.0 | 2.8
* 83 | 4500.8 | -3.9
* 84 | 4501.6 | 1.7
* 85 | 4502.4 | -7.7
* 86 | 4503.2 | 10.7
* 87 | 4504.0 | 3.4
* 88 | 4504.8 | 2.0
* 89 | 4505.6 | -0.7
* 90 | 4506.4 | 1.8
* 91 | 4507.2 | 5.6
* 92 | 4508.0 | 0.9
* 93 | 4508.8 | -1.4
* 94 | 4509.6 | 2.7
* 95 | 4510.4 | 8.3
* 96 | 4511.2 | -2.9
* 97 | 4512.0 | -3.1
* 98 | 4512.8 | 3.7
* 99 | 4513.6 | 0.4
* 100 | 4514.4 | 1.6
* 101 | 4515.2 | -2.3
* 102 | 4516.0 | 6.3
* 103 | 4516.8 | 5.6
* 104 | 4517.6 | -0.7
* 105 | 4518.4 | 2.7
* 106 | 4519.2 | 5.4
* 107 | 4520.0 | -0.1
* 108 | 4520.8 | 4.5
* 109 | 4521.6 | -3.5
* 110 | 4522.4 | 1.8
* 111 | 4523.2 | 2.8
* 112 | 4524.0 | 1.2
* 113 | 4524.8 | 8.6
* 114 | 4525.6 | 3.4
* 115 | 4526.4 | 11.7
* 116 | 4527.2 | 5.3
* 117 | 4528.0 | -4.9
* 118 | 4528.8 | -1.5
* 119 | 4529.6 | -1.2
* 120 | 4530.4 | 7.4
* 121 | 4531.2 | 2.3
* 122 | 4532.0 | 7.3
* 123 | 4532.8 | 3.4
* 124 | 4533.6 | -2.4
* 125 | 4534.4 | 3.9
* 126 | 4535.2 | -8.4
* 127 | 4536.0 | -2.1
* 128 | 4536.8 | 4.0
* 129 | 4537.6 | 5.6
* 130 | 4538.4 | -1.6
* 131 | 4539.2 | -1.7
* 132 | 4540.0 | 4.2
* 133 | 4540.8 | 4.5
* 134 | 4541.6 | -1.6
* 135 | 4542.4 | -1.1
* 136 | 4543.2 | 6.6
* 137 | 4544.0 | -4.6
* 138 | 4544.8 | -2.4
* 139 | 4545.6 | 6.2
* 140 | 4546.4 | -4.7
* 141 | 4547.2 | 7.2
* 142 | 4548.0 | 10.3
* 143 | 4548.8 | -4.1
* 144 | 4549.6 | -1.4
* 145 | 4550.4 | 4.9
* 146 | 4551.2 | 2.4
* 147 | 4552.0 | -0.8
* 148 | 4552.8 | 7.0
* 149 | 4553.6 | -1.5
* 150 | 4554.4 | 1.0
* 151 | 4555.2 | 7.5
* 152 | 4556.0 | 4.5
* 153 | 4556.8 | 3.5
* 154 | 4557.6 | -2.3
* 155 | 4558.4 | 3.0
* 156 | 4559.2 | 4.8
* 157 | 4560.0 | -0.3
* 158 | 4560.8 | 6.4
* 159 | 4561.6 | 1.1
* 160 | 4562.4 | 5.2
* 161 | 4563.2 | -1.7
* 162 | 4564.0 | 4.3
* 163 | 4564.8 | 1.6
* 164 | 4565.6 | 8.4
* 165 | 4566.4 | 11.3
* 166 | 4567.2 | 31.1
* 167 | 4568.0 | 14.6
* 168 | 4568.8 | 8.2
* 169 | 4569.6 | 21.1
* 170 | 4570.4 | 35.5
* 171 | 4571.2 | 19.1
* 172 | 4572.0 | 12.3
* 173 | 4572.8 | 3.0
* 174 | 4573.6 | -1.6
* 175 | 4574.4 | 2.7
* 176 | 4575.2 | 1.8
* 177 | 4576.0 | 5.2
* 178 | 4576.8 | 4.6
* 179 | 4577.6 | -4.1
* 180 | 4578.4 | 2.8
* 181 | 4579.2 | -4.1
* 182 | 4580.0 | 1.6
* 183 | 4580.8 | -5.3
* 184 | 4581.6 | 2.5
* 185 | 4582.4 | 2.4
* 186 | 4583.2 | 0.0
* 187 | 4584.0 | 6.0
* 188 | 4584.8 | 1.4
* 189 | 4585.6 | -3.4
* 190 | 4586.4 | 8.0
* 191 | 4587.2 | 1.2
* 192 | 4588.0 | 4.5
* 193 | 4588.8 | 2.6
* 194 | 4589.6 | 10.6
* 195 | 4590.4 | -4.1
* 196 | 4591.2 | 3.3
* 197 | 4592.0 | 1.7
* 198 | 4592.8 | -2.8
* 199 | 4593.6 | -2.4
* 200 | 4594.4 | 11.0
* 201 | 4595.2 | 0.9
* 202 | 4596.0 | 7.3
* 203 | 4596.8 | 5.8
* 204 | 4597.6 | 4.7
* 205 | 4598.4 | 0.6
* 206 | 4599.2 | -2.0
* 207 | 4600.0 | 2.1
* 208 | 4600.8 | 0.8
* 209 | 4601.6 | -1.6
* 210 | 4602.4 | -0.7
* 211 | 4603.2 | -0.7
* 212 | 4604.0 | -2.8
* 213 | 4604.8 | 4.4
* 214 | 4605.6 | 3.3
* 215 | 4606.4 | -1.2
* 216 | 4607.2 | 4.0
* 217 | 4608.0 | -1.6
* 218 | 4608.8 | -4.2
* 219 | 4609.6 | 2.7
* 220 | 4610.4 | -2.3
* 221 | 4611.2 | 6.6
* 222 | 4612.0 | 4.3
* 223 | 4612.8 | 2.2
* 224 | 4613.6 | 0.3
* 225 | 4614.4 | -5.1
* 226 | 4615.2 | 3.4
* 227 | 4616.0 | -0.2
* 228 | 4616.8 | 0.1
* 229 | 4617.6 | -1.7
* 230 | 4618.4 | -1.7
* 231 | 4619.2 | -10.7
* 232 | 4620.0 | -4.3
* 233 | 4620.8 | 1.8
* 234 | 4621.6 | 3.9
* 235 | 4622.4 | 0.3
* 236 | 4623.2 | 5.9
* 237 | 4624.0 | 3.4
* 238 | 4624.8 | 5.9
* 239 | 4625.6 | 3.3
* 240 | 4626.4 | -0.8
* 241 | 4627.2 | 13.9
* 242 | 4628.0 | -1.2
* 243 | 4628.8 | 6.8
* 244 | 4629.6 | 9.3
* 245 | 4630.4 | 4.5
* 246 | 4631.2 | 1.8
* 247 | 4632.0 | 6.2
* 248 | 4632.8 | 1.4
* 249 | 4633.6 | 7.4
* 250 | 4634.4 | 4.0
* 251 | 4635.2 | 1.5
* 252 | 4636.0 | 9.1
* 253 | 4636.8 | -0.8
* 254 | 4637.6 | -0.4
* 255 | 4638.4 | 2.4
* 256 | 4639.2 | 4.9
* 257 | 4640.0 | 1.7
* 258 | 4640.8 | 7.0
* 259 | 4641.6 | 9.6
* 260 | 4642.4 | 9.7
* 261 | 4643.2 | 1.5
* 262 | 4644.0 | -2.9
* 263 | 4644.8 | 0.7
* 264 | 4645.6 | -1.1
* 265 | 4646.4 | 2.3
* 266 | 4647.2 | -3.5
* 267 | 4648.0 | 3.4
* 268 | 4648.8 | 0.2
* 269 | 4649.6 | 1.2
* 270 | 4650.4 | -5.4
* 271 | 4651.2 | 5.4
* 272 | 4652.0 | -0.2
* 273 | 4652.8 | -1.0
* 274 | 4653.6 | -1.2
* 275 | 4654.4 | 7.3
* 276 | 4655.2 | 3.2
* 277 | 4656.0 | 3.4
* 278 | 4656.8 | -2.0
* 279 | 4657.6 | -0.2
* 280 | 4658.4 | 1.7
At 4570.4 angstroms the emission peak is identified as [O II]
